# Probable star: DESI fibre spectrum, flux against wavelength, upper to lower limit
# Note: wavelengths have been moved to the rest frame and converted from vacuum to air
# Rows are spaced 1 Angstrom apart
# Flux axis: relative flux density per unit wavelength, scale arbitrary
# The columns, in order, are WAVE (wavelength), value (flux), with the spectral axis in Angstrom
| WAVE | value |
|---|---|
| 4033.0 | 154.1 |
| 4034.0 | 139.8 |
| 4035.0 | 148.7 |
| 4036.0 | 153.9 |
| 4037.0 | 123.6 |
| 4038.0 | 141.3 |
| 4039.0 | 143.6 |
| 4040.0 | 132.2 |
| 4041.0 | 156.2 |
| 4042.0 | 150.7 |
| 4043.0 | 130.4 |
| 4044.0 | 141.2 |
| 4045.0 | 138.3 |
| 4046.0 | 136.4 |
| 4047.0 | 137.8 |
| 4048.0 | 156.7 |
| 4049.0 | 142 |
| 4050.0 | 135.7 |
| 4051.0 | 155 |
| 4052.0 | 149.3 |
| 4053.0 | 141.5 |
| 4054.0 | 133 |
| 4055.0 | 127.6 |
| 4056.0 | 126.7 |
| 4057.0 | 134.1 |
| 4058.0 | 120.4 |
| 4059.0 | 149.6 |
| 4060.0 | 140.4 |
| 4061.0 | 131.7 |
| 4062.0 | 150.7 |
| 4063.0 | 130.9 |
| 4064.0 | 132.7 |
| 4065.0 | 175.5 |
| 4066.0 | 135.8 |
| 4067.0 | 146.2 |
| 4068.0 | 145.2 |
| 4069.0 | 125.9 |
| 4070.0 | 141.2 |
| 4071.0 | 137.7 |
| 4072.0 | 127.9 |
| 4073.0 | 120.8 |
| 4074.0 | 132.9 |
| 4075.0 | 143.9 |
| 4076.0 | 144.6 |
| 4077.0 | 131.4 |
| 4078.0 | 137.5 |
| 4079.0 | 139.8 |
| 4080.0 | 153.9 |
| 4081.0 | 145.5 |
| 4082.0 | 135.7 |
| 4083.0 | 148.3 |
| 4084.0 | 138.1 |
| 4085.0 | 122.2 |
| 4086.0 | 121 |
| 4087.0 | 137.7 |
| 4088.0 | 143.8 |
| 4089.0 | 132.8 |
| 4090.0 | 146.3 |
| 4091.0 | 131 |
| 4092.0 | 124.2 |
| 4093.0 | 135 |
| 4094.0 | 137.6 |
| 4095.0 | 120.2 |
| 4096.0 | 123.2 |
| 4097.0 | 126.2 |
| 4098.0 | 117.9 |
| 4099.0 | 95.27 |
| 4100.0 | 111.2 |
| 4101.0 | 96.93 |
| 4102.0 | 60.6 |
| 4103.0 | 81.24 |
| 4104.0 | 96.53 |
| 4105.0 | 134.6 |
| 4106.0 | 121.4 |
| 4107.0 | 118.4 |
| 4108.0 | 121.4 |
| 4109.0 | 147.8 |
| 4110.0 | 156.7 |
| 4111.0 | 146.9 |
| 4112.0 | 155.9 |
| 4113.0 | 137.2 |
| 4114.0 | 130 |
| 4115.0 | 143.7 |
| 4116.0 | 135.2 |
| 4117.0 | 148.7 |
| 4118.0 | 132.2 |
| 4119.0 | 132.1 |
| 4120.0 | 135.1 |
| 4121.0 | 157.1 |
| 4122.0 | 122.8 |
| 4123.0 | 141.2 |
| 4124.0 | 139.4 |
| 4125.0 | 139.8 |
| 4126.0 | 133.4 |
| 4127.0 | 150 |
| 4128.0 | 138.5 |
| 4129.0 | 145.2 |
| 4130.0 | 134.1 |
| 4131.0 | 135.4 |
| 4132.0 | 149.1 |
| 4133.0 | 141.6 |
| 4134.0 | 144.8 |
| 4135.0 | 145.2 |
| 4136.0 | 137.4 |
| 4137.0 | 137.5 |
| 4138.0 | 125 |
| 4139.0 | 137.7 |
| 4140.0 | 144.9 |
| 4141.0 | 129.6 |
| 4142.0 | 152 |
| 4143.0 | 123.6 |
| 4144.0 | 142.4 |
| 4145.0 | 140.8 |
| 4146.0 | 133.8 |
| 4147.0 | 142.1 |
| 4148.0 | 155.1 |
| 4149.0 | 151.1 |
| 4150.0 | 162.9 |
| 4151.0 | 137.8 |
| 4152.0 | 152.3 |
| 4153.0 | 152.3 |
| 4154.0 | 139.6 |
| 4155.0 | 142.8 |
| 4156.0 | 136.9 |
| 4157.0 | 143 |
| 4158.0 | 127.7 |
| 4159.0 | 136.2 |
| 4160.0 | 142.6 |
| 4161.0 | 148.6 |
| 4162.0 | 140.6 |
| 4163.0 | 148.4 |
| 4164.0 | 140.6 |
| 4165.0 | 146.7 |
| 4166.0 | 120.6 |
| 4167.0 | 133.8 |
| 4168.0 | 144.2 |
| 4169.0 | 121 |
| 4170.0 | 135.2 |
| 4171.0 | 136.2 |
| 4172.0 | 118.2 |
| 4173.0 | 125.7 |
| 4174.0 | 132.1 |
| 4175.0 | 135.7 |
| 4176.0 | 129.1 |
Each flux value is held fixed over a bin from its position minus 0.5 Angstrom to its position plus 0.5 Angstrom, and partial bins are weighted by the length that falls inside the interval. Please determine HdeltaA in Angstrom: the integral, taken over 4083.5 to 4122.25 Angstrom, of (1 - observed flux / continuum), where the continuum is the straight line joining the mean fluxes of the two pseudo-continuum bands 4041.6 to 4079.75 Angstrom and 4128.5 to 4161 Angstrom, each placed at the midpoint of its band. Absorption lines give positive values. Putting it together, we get 3.5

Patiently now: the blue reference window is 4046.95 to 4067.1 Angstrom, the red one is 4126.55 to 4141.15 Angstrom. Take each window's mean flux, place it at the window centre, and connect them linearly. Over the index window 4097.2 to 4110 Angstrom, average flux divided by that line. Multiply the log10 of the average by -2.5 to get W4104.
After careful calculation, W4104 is 0.25 mag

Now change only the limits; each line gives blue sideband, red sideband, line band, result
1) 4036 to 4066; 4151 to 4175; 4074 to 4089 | 0.009 mag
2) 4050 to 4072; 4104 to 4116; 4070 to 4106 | 0.087 mag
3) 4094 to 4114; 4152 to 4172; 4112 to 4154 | -0.093 mag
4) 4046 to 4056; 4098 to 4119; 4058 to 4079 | -0.023 mag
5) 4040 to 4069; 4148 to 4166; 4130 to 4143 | 0.031 mag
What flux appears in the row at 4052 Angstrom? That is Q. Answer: 149.3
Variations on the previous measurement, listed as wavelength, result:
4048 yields 156.7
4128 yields 138.5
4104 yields 96.53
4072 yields 127.9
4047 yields 137.8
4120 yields 135.1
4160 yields 142.6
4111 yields 146.9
